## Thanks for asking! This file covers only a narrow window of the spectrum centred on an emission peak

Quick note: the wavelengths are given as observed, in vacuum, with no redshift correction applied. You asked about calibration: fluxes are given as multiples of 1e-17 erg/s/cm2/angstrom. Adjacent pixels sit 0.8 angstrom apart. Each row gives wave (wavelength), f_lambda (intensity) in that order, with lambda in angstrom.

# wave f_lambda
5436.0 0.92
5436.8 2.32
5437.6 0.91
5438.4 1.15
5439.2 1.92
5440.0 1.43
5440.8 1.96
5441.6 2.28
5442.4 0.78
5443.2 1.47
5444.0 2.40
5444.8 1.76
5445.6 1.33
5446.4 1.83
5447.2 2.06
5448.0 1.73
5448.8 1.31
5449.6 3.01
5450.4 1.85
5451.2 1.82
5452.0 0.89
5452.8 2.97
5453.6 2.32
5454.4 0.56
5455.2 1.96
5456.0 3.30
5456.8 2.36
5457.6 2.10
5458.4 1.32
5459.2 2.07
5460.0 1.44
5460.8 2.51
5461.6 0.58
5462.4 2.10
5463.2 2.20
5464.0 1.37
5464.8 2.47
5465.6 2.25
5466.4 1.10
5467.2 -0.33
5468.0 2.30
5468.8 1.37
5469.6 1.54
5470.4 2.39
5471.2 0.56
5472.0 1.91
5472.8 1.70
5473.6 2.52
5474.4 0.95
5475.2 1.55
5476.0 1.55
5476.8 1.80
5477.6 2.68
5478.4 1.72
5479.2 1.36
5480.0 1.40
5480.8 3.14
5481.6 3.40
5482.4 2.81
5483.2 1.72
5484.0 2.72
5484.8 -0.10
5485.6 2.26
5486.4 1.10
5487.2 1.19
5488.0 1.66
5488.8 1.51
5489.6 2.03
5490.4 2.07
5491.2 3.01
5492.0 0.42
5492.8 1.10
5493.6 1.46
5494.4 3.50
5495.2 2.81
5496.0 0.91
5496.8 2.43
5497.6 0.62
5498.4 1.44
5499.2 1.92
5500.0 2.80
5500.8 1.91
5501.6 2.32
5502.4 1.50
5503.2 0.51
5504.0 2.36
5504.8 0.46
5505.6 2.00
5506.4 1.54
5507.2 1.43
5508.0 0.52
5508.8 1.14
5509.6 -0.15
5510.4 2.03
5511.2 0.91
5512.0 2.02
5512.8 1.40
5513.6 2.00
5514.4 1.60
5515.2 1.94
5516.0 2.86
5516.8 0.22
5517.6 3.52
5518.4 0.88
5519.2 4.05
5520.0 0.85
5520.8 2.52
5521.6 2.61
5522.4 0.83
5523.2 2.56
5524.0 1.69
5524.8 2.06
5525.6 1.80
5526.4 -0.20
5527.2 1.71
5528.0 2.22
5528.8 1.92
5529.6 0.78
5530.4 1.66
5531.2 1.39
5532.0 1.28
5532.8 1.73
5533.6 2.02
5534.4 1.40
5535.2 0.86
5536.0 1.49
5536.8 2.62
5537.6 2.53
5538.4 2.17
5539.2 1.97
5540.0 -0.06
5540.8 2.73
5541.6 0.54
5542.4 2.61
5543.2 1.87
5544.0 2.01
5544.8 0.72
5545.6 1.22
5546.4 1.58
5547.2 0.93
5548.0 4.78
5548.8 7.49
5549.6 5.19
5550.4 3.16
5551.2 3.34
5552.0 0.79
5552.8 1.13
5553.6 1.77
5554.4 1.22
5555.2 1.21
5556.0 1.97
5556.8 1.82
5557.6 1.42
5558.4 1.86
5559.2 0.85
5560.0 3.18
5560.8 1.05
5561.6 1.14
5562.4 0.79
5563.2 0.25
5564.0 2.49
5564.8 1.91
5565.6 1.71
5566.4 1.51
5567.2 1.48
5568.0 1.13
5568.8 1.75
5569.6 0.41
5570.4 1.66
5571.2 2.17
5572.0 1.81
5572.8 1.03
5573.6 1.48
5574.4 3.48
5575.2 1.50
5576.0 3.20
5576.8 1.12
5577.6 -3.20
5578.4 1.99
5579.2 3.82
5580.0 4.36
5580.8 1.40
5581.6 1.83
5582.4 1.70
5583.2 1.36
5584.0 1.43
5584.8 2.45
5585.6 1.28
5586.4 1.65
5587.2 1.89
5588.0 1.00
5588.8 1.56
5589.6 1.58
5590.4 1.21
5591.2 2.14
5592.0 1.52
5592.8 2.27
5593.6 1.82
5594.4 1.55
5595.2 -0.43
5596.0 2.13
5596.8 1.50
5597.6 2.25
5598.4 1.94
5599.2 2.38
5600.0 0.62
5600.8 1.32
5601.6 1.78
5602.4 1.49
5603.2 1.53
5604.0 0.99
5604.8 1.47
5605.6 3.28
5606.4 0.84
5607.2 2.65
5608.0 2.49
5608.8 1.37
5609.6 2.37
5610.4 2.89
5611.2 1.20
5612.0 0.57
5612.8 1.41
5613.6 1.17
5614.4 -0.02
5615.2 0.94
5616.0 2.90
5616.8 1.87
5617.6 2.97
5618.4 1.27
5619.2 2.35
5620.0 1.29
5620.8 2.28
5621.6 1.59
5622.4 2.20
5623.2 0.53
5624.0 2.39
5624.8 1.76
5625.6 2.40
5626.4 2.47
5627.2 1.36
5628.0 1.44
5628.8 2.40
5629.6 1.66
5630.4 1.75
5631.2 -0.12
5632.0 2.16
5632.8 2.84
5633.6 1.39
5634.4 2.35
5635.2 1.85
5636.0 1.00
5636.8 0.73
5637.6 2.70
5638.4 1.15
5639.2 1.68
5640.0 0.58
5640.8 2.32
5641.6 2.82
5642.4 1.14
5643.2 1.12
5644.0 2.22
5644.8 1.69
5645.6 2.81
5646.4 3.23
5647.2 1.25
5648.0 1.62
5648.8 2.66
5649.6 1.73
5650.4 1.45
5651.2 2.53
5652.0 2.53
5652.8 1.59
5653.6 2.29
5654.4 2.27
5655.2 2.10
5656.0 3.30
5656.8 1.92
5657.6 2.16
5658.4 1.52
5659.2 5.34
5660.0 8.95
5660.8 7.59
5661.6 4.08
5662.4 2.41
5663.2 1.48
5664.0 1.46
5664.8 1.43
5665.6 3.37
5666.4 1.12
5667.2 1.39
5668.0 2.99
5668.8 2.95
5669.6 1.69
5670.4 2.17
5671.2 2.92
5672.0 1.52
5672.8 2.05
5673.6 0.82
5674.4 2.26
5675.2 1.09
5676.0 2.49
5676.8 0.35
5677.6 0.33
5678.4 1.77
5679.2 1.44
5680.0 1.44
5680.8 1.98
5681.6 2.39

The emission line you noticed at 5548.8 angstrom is H-beta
